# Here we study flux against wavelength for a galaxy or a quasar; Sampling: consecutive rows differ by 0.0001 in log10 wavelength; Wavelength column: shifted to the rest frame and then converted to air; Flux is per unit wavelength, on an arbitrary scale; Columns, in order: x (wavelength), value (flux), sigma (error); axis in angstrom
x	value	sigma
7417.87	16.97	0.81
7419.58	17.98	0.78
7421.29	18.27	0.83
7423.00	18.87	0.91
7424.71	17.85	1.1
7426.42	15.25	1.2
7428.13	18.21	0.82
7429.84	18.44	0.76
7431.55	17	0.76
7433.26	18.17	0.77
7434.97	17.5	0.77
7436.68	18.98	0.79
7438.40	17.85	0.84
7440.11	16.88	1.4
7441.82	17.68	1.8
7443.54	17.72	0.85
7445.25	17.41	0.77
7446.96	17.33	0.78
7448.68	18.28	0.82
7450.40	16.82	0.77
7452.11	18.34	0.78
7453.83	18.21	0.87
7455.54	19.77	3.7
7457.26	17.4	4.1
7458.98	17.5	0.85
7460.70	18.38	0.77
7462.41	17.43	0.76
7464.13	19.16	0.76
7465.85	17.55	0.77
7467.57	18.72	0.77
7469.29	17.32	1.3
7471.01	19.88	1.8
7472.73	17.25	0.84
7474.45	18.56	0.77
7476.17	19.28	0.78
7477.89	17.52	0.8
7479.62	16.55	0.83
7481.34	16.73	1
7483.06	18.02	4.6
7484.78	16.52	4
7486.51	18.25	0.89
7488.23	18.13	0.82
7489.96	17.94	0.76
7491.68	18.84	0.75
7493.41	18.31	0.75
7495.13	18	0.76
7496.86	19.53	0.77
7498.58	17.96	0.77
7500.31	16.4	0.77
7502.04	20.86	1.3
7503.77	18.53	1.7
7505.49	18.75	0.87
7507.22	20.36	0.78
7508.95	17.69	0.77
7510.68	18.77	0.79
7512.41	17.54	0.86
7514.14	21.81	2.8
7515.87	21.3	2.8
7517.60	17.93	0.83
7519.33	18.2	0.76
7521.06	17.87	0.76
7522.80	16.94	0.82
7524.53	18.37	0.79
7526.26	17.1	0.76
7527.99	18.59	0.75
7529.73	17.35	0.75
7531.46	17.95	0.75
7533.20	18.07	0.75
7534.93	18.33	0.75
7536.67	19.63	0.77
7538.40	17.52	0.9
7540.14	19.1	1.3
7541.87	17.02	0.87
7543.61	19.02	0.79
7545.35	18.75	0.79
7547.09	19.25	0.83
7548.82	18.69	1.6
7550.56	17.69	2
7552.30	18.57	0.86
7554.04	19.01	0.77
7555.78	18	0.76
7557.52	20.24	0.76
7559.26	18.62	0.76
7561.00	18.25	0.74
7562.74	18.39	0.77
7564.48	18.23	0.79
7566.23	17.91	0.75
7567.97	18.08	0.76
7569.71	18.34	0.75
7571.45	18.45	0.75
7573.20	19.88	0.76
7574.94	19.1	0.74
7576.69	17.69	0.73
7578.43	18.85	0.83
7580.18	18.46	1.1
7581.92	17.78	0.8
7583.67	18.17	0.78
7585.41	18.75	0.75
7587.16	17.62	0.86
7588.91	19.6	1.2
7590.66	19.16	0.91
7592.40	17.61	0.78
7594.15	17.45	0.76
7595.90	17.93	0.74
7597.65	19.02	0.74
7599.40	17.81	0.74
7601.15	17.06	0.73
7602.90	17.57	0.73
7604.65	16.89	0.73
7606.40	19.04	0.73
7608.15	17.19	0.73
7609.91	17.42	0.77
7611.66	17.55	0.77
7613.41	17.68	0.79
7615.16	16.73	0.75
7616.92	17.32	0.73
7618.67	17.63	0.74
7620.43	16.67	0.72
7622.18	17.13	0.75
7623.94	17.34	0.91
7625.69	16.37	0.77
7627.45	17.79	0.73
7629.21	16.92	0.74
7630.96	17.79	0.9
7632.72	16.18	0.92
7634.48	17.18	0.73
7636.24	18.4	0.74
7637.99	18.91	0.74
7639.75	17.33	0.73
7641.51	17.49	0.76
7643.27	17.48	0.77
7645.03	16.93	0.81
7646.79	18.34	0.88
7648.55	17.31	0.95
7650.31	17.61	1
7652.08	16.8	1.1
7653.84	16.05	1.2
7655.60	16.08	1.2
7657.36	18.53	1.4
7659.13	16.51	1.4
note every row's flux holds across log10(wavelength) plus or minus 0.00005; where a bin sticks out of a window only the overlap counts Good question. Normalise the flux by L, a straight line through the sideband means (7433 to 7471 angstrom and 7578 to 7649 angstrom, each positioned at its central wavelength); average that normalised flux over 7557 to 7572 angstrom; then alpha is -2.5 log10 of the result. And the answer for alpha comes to -0.04 mag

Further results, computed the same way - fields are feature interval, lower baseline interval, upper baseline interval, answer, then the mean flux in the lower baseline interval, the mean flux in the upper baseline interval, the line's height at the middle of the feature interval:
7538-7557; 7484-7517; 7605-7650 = -0.01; 18.7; 17.4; 18.2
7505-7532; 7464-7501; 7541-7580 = -0.02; 18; 18.5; 18.3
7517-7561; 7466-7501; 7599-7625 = -0.04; 18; 17.4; 17.7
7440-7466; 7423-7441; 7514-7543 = -0.01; 17.7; 18.3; 17.8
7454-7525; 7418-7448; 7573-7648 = -0.04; 17.7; 17.8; 17.7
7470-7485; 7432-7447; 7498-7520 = 0.03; 17.7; 18.9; 18.4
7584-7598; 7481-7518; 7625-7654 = -0.03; 18.6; 17.4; 17.8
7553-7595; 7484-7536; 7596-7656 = -0.04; 18.4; 17.4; 17.9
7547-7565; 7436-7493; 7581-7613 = -0.04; 17.9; 18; 18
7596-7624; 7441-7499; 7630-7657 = 0.00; 18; 17.4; 17.5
